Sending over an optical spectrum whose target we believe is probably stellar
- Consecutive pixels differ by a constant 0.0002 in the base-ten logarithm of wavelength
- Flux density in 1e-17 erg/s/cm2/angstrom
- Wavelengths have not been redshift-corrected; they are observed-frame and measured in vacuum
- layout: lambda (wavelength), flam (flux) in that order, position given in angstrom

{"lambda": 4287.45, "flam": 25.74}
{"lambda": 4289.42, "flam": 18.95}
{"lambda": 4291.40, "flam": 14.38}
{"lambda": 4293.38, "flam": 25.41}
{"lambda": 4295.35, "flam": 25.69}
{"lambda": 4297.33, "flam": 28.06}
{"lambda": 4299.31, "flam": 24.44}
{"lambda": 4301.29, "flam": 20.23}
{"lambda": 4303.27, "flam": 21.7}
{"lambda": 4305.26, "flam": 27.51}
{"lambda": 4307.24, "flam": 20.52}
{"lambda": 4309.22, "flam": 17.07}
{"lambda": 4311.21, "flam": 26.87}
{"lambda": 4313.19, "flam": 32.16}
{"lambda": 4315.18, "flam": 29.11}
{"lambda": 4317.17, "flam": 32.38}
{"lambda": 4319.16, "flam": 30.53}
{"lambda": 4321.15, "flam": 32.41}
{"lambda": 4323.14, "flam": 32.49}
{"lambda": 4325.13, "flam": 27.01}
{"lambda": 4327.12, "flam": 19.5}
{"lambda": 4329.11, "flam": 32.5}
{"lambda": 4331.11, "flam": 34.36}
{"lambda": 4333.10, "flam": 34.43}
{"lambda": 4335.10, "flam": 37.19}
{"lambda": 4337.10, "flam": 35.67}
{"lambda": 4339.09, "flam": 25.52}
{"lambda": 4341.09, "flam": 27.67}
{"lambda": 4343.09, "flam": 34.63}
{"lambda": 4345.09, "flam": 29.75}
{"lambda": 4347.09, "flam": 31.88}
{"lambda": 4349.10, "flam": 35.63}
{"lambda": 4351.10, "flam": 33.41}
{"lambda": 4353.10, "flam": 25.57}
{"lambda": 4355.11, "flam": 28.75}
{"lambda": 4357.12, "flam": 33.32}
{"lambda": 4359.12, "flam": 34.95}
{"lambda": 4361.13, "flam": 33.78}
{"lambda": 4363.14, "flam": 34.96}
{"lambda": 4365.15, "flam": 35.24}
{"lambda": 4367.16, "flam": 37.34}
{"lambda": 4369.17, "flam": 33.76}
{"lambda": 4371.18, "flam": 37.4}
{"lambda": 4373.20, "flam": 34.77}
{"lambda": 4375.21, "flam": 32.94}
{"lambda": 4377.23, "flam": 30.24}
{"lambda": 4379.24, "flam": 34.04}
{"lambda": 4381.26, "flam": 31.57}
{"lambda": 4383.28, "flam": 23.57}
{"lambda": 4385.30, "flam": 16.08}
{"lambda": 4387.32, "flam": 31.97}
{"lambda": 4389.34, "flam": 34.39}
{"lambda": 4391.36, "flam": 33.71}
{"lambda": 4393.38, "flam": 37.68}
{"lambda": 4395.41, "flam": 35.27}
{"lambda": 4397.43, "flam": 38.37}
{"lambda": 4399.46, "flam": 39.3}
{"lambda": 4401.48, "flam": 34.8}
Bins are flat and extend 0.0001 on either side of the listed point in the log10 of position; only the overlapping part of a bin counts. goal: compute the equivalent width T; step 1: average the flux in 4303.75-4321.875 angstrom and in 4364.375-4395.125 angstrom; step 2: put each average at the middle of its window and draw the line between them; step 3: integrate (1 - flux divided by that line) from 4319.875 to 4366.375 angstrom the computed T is -3.4 angstrom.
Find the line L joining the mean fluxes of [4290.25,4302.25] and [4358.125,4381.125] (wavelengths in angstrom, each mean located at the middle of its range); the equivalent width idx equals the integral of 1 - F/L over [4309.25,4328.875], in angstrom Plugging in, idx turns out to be -1.6 angstrom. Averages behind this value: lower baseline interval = 23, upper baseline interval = 34.4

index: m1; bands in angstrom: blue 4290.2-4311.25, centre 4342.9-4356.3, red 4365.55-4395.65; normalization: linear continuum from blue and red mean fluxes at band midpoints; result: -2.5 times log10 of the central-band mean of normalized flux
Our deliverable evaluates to -0.10 mag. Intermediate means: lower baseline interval 22.7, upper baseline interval 32.3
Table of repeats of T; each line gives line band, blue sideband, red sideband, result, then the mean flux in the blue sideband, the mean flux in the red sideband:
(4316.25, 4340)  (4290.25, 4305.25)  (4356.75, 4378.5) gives -2.7 angstrom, 23.1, 34.5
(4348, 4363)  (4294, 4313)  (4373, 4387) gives -2.8 angstrom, 24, 28.8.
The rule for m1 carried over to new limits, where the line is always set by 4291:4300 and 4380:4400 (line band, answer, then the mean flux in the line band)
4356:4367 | -0.167 mag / 34.6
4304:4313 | 0.066 mag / 23.8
